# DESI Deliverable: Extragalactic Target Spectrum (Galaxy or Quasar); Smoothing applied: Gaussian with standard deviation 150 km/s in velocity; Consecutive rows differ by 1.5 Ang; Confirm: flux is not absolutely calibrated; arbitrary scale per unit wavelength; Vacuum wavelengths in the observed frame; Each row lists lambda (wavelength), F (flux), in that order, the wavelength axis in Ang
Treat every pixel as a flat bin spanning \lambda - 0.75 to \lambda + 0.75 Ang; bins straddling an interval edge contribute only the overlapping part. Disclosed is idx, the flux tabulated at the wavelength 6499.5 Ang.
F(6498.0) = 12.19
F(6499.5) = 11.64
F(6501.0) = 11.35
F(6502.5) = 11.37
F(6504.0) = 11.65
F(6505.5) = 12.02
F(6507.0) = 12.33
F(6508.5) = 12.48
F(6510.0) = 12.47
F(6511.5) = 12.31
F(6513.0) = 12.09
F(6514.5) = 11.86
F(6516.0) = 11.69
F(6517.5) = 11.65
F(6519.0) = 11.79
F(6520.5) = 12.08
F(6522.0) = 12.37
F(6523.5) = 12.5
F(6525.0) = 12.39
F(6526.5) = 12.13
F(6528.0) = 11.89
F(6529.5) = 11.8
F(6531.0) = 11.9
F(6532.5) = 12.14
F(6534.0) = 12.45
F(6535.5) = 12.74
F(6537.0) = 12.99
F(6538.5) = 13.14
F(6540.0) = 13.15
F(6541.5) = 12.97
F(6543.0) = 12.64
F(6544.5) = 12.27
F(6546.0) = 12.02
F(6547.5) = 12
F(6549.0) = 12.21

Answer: 11.64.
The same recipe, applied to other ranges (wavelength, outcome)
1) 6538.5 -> 13.14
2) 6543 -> 12.64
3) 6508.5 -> 12.48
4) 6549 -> 12.21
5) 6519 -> 11.79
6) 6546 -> 12.02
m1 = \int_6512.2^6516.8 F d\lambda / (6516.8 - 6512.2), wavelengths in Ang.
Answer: 11.9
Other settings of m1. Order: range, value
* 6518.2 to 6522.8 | 12.1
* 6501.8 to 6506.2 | 11.7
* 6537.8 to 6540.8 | 13.1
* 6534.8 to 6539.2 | 13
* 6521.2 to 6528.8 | 12.3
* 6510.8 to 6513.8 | 12.2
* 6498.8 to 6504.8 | 11.5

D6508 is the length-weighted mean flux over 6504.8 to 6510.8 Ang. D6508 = 12.3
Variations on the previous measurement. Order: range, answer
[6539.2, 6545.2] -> 12.8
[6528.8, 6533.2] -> 11.9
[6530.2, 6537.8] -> 12.4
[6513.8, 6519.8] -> 11.7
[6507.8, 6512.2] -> 12.4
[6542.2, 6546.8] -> 12.3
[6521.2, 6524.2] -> 12.4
